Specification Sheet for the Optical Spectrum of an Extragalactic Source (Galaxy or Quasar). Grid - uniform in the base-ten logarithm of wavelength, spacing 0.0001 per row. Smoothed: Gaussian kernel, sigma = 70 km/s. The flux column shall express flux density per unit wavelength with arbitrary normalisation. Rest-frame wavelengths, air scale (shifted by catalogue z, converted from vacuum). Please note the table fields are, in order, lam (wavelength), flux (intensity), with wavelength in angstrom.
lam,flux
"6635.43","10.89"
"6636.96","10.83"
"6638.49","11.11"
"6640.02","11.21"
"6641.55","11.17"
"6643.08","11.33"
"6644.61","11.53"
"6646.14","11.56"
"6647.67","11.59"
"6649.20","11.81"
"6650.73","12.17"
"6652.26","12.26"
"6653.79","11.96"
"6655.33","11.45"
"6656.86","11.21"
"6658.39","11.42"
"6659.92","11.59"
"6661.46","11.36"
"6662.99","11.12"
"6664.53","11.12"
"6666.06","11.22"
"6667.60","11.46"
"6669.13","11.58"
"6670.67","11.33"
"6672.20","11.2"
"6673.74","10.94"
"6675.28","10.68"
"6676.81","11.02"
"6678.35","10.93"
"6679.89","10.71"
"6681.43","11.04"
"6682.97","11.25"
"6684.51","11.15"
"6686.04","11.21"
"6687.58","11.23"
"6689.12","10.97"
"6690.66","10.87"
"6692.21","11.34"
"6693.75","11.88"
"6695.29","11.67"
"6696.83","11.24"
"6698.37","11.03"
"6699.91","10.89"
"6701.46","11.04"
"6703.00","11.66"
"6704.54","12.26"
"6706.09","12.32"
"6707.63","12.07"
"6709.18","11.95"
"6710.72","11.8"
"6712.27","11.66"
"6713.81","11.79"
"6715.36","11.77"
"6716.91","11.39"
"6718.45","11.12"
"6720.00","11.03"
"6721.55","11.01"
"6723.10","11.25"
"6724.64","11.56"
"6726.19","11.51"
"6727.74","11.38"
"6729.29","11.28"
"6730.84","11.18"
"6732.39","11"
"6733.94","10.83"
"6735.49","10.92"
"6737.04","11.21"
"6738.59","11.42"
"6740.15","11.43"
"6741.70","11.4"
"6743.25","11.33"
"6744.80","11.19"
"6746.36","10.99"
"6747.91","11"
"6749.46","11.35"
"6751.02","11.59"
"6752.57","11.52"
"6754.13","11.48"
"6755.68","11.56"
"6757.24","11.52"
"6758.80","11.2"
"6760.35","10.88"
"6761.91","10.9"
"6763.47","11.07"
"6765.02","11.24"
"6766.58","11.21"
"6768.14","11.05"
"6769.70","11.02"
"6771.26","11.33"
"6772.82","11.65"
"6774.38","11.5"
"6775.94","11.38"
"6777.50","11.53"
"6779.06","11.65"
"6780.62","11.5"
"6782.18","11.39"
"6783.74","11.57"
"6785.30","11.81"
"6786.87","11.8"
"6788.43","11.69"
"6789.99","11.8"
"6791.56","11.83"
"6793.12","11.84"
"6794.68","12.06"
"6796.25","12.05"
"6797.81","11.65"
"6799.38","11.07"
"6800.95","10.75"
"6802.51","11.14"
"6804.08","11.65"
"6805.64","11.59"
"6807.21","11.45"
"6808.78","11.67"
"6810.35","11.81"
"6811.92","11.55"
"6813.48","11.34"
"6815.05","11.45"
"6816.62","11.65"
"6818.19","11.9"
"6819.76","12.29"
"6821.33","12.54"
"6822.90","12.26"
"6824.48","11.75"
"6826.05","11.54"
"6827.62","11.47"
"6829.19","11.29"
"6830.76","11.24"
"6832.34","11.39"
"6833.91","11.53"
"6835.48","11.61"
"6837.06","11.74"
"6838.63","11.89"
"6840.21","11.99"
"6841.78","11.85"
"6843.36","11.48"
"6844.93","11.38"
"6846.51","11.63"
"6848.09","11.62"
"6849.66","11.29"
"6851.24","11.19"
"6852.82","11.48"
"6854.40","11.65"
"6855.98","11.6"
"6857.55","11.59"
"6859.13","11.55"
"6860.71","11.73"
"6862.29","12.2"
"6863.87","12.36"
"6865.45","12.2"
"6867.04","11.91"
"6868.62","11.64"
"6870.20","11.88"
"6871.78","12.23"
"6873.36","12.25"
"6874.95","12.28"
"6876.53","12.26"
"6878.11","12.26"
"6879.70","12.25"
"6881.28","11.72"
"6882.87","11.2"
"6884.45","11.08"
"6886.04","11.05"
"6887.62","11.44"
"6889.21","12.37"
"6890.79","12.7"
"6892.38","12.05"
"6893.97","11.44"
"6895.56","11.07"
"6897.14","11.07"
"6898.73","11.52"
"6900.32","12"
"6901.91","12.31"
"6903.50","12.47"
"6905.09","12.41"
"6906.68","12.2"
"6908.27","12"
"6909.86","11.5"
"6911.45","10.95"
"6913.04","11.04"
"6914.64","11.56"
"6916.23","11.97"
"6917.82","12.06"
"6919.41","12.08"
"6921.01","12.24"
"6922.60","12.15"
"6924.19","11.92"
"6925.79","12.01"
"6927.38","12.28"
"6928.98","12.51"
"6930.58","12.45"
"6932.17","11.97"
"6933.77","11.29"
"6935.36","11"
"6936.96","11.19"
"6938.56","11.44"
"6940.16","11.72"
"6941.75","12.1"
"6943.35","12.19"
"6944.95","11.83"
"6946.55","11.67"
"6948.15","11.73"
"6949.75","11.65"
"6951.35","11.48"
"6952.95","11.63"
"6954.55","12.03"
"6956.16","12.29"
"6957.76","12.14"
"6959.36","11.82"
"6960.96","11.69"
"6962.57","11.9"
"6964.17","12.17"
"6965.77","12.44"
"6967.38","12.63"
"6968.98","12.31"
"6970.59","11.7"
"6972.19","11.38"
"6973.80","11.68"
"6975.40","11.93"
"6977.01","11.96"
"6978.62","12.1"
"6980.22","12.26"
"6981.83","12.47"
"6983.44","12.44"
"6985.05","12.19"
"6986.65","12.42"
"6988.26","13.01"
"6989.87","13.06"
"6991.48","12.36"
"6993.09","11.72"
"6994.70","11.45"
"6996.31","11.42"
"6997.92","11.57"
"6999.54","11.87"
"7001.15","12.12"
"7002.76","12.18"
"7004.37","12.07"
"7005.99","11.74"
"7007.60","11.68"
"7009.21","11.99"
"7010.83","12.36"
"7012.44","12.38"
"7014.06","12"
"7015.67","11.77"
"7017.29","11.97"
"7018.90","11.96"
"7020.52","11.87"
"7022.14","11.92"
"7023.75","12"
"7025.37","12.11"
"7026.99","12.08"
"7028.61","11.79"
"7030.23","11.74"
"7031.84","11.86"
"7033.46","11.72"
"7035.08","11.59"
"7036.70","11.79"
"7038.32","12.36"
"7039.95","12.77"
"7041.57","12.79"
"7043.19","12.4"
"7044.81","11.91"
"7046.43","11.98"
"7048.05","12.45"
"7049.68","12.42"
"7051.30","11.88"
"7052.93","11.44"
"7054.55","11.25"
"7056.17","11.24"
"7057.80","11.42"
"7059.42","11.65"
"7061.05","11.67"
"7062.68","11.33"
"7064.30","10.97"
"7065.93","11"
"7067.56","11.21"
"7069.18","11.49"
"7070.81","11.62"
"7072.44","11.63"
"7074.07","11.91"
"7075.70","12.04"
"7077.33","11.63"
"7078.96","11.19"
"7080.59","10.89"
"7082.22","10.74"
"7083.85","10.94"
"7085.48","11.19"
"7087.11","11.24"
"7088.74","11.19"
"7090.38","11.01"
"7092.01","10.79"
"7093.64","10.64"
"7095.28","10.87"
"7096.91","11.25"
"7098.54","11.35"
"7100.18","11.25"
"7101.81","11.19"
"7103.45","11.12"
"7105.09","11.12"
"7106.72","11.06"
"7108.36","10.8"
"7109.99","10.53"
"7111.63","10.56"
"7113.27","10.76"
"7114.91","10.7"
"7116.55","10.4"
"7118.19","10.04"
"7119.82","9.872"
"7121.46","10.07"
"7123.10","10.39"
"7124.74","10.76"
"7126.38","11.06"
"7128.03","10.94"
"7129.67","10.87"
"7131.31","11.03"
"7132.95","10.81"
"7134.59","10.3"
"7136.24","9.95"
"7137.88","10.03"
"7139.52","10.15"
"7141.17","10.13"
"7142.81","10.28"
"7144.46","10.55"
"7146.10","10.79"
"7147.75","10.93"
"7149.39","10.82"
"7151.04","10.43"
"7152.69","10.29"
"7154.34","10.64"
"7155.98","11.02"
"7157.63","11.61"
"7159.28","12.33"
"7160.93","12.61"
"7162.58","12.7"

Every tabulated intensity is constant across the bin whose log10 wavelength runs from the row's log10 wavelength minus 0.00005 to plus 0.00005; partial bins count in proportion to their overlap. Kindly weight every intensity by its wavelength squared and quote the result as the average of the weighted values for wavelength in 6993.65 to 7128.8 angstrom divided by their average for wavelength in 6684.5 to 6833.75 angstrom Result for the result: 1.1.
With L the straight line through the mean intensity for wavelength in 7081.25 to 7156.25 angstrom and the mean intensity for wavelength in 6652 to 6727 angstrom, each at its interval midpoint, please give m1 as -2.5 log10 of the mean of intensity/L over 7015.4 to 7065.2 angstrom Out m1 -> -0.10 mag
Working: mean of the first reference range 11.4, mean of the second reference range 10.7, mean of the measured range 11.9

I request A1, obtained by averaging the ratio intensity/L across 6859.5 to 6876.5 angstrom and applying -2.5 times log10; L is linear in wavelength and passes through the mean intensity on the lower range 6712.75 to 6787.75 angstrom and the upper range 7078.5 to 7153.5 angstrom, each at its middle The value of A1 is -0.09 mag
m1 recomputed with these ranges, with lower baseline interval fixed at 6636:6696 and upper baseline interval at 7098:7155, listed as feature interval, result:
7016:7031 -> -0.11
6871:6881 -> -0.11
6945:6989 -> -0.11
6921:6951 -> -0.09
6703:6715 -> -0.07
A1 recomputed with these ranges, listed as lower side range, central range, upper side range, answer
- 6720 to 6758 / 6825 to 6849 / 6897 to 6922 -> 0.00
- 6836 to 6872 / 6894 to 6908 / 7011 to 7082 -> -0.01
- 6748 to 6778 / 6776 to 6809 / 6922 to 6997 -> -0.02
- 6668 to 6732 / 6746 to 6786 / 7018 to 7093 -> 0.01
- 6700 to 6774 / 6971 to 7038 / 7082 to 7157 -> -0.10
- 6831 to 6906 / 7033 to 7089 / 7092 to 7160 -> -0.06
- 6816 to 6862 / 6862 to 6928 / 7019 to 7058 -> -0.01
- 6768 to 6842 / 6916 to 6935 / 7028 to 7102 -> -0.04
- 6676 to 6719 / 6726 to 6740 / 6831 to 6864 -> 0.03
